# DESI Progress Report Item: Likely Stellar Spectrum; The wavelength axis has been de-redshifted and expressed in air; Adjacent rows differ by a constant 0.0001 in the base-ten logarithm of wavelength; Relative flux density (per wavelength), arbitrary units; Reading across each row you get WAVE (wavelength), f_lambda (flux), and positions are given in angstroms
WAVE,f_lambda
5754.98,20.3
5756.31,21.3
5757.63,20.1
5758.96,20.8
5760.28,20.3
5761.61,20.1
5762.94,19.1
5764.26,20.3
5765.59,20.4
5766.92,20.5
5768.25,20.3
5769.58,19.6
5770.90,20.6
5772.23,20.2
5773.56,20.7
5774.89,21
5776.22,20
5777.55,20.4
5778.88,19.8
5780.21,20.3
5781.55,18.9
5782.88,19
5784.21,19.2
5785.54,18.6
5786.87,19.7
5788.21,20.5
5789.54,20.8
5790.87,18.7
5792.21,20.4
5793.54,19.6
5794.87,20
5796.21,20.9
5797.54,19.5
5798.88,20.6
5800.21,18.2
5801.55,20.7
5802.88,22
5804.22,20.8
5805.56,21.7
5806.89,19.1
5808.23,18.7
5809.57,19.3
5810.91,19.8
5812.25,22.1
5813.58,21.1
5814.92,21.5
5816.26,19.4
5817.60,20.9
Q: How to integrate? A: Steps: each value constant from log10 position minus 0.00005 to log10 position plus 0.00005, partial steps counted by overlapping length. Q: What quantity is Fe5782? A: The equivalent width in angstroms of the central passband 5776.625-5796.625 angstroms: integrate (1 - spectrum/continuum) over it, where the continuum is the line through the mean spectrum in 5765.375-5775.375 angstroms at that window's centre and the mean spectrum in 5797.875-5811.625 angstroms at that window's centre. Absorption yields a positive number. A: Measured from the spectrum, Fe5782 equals 0.5 angstroms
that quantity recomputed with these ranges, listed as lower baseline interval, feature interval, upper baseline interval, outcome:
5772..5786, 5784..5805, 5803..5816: 0.1 angstroms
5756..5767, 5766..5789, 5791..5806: 0.4 angstroms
